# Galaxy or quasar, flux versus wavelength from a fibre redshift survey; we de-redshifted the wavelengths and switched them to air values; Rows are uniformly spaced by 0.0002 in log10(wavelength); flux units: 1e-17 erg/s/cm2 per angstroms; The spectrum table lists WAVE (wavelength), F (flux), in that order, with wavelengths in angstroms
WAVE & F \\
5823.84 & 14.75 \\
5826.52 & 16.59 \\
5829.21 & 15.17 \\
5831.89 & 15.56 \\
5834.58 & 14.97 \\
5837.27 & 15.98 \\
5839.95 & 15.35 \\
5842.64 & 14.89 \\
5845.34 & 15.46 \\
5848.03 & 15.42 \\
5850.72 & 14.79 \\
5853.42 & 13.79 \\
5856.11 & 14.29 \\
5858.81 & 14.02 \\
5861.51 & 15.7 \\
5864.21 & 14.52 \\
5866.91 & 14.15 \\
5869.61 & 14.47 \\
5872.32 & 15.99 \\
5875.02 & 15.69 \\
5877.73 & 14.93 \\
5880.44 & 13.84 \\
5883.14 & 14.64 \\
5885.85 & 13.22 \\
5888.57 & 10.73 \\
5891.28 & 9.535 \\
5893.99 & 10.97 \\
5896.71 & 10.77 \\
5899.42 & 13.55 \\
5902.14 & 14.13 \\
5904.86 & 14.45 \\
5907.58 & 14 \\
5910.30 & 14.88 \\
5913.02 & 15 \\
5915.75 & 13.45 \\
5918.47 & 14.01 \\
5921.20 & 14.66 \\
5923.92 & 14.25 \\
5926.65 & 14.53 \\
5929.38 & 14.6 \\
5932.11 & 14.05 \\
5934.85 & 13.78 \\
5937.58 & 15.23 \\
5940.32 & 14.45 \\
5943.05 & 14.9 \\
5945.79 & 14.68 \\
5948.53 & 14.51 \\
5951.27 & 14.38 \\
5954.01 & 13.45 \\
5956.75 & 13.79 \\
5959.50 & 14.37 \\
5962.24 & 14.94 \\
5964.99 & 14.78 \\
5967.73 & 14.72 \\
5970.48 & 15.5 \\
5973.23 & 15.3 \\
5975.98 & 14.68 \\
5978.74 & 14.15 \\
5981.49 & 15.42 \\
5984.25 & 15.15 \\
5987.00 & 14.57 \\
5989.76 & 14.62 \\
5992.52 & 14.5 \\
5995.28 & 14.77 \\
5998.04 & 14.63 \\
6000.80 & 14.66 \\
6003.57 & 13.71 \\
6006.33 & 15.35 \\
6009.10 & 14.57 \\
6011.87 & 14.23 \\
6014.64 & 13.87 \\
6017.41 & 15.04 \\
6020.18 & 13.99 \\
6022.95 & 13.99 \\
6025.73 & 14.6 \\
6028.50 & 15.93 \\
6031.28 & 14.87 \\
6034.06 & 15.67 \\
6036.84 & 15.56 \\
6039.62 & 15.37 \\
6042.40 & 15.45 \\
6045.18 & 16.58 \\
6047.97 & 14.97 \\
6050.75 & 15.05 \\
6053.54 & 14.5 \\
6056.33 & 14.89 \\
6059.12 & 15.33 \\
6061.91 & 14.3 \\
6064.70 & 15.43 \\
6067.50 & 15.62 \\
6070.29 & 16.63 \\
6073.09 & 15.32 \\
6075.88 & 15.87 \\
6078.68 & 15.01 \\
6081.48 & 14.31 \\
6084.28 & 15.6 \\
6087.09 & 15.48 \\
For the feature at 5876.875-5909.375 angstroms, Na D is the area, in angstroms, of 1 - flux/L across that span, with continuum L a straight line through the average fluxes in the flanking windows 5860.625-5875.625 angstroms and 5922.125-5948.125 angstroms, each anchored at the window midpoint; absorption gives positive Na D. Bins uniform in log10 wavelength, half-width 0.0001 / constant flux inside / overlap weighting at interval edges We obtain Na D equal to 4.3 angstroms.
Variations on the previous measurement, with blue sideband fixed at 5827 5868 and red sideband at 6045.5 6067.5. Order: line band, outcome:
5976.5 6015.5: 1.1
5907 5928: 0.9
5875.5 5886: 0.4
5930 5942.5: 0.5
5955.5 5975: 0.3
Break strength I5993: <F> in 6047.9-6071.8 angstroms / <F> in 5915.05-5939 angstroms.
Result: 1.06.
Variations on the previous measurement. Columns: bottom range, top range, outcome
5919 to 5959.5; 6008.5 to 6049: 1.04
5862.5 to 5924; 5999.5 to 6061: 1.09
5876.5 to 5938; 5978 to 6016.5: 1.07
